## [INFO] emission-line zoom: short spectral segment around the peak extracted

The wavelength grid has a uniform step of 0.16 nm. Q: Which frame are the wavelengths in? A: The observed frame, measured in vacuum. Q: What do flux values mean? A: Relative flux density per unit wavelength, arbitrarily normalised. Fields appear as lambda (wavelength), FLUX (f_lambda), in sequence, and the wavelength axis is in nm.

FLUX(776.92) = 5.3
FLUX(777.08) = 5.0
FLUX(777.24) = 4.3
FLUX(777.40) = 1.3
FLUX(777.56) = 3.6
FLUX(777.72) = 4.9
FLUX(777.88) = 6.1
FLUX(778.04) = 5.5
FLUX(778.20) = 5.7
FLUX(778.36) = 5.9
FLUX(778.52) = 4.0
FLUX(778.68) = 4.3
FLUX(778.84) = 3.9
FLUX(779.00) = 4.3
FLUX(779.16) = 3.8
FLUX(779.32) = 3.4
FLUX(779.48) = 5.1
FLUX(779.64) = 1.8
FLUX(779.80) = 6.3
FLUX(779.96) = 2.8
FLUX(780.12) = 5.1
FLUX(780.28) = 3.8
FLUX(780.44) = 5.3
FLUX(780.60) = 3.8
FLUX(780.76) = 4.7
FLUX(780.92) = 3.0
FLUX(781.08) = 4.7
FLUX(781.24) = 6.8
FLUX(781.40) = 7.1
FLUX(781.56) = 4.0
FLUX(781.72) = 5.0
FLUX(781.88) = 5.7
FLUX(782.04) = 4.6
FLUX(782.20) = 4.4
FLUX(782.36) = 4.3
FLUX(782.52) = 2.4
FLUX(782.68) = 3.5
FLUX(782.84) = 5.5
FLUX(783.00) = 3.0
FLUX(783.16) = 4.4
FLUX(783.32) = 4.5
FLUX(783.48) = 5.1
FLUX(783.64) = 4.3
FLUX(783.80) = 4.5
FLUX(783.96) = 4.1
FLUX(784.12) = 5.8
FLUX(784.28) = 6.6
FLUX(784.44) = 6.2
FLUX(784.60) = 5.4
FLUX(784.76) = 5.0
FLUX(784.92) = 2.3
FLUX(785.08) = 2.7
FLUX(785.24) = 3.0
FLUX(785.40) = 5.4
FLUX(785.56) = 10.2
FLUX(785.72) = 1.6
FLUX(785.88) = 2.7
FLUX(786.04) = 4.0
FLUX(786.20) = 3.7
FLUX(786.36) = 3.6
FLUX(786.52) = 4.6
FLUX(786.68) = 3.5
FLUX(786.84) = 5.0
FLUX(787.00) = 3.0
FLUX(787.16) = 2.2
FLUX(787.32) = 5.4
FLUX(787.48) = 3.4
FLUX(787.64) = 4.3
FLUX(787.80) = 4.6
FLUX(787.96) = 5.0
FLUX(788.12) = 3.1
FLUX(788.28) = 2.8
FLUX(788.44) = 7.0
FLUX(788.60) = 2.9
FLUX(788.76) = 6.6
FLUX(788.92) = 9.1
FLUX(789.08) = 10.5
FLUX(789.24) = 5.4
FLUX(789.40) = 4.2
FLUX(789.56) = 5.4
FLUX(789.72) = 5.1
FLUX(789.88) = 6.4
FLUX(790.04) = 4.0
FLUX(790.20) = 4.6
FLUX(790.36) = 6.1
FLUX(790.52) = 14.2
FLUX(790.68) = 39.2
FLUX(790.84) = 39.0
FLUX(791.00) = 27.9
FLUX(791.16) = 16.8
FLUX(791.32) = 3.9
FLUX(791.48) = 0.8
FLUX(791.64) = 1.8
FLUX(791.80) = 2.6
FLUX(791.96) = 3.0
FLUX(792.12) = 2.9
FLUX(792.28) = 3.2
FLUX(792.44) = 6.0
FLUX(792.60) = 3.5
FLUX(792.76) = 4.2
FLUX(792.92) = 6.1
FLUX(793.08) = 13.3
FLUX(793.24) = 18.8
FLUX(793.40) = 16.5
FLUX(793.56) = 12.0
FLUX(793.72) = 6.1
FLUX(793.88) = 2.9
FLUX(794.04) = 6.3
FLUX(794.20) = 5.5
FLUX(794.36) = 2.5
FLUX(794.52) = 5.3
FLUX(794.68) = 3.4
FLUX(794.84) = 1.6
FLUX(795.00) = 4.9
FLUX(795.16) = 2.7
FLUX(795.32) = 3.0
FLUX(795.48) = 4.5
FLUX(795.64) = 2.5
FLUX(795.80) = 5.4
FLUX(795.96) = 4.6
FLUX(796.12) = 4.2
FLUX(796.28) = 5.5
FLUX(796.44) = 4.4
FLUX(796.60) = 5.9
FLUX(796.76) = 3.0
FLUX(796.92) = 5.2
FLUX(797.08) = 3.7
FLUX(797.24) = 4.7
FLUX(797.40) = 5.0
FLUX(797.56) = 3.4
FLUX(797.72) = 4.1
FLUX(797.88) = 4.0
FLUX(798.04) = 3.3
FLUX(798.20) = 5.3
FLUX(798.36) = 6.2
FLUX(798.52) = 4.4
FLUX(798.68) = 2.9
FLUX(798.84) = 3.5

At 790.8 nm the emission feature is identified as H-alpha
